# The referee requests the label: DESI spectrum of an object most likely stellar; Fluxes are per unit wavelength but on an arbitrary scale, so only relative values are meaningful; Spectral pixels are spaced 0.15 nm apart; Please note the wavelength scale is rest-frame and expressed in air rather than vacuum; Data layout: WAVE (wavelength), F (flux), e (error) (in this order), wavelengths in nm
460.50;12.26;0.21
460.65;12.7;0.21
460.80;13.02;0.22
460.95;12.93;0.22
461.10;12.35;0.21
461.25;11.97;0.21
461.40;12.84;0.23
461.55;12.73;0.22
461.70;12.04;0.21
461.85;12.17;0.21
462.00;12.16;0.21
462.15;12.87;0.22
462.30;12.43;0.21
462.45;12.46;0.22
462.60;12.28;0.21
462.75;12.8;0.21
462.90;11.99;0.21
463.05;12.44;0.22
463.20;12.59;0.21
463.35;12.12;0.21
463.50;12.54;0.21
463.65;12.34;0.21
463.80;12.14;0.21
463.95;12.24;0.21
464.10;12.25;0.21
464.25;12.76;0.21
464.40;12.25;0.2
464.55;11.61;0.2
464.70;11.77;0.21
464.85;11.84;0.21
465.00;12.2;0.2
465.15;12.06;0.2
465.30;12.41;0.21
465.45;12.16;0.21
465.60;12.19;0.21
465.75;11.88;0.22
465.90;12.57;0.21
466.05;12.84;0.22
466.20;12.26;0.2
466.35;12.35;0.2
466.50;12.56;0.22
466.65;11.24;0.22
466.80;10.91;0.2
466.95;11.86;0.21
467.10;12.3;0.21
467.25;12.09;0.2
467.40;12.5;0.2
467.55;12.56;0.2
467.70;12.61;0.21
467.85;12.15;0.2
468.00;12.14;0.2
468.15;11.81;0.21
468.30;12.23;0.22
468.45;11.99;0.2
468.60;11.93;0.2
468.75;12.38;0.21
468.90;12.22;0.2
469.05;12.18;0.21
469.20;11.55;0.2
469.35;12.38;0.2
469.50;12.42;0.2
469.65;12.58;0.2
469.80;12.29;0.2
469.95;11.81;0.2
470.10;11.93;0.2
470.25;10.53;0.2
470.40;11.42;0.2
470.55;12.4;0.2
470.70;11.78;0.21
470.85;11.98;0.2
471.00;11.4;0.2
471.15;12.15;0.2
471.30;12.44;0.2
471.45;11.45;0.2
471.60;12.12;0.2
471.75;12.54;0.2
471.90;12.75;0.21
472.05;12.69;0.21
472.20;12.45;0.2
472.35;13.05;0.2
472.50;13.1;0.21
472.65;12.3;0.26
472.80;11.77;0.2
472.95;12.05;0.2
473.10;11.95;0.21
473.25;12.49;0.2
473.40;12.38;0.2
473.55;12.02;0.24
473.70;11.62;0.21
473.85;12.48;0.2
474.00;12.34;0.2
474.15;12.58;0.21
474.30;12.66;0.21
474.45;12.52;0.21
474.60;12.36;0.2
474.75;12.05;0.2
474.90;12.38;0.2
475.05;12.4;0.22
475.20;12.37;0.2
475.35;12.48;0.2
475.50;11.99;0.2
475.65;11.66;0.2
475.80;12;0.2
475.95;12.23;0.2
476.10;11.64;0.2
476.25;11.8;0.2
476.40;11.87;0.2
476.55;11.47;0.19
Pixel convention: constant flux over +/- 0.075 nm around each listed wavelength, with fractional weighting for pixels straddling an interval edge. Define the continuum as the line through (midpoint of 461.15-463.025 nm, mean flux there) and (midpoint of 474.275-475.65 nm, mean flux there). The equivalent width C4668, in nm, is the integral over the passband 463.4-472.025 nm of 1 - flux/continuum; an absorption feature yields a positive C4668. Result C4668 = 0.17 nm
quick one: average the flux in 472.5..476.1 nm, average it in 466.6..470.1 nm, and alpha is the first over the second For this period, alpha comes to 1.0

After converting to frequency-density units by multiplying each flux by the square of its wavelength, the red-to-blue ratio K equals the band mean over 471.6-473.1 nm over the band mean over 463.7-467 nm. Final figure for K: 1.06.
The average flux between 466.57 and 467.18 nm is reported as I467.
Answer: 11.6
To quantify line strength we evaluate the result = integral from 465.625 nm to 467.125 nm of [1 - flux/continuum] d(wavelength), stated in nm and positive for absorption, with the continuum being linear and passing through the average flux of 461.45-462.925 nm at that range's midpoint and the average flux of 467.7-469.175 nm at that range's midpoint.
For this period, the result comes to 0.02 nm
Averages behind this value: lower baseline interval 12.4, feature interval 12.1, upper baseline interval 12.1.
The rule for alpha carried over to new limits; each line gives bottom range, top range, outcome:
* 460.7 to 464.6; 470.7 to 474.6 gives 0.99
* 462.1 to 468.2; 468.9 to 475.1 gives 1.00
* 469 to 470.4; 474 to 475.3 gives 1.04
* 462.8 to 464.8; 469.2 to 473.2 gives 0.99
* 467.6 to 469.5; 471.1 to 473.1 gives 1.02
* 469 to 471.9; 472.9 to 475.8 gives 1.02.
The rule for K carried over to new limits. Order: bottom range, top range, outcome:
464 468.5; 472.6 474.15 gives 1.03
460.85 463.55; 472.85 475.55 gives 1.04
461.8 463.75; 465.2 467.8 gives 1.00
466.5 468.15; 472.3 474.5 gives 1.05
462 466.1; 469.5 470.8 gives 0.99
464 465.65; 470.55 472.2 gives 1.03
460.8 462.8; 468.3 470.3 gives 1.00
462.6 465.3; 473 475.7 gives 1.05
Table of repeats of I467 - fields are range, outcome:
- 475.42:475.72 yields 11.8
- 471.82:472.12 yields 12.7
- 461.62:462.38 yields 12.3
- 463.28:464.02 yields 12.3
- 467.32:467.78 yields 12.5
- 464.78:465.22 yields 12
